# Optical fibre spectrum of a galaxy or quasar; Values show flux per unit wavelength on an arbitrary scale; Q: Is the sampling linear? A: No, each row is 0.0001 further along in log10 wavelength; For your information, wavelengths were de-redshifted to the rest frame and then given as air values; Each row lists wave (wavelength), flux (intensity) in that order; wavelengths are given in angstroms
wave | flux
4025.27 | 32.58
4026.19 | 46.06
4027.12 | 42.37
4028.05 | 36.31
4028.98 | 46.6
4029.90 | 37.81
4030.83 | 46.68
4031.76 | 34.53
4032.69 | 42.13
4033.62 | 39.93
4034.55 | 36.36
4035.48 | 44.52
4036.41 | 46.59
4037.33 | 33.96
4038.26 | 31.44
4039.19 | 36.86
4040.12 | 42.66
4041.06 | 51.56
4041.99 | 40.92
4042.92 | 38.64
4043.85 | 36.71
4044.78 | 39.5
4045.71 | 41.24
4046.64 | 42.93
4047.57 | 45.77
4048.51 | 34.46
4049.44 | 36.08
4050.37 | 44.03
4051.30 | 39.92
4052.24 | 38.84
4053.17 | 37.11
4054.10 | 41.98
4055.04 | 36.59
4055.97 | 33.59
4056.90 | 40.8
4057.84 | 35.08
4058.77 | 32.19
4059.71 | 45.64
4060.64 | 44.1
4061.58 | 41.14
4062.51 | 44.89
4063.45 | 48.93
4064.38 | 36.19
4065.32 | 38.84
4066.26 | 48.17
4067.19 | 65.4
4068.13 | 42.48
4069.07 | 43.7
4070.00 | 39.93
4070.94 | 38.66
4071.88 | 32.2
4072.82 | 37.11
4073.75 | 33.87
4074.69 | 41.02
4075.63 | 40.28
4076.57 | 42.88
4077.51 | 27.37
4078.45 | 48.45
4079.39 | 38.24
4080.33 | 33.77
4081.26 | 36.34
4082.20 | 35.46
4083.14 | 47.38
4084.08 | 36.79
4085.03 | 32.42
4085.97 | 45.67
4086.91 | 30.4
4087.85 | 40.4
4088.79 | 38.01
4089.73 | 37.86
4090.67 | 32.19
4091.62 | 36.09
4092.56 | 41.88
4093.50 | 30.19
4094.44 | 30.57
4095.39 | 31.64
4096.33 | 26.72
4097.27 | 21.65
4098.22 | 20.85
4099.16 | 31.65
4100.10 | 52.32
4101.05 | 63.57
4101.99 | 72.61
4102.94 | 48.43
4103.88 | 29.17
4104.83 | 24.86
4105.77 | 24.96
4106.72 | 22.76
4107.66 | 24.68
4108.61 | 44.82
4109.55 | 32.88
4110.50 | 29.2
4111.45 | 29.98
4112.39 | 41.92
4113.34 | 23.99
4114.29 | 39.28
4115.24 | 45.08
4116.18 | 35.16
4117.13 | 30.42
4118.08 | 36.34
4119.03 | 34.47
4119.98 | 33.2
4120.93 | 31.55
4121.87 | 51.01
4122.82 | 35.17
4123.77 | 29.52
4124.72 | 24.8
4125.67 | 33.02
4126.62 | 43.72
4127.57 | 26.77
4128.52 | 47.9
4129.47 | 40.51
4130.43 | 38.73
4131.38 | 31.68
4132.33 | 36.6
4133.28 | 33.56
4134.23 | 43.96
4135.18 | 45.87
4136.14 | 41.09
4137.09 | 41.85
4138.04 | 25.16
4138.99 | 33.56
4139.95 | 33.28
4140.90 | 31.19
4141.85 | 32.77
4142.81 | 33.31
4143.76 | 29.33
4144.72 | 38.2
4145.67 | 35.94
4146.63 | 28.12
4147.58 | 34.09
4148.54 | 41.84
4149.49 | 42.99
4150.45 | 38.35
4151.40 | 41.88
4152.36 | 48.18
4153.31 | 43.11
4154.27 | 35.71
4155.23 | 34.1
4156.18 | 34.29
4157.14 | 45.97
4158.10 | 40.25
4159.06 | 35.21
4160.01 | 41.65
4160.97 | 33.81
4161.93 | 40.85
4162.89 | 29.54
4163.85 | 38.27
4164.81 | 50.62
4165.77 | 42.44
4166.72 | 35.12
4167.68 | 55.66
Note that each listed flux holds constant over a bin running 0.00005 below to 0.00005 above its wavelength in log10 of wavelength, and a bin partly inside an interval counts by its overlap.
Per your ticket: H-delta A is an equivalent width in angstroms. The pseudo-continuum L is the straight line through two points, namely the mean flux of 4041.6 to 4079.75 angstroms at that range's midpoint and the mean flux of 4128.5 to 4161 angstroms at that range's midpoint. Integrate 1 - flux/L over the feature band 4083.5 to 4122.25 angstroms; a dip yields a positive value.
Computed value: 3.11 angstroms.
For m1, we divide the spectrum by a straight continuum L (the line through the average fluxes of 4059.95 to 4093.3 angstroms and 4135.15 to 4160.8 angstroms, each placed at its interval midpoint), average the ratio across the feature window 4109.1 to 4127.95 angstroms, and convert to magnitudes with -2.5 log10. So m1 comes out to 0.12 mag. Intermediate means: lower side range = 39.9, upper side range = 37.1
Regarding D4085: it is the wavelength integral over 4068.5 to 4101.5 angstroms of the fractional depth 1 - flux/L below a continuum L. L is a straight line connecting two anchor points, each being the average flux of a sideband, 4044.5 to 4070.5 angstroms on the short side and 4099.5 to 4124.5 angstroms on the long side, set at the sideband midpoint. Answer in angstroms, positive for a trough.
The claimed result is 1.81 angstroms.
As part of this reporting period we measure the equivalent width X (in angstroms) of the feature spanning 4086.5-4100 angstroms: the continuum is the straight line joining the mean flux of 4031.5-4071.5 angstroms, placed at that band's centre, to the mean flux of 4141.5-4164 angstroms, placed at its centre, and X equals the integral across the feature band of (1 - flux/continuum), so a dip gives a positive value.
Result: 2.3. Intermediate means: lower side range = 40.8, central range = 32.7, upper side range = 37.4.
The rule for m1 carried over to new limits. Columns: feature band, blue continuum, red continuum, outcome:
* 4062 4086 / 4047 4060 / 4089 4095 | -0.11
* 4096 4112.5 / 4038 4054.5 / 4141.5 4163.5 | 0.09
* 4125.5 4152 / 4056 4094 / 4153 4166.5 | 0.07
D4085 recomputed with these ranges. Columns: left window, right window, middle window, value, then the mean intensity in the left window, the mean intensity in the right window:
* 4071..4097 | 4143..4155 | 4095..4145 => 2.23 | 36.4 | 37.9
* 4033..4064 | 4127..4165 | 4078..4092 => 0.42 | 40.2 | 37.4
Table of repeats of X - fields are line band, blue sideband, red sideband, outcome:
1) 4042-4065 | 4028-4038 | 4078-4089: -0.08 angstroms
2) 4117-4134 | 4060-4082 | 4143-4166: 1.55 angstroms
